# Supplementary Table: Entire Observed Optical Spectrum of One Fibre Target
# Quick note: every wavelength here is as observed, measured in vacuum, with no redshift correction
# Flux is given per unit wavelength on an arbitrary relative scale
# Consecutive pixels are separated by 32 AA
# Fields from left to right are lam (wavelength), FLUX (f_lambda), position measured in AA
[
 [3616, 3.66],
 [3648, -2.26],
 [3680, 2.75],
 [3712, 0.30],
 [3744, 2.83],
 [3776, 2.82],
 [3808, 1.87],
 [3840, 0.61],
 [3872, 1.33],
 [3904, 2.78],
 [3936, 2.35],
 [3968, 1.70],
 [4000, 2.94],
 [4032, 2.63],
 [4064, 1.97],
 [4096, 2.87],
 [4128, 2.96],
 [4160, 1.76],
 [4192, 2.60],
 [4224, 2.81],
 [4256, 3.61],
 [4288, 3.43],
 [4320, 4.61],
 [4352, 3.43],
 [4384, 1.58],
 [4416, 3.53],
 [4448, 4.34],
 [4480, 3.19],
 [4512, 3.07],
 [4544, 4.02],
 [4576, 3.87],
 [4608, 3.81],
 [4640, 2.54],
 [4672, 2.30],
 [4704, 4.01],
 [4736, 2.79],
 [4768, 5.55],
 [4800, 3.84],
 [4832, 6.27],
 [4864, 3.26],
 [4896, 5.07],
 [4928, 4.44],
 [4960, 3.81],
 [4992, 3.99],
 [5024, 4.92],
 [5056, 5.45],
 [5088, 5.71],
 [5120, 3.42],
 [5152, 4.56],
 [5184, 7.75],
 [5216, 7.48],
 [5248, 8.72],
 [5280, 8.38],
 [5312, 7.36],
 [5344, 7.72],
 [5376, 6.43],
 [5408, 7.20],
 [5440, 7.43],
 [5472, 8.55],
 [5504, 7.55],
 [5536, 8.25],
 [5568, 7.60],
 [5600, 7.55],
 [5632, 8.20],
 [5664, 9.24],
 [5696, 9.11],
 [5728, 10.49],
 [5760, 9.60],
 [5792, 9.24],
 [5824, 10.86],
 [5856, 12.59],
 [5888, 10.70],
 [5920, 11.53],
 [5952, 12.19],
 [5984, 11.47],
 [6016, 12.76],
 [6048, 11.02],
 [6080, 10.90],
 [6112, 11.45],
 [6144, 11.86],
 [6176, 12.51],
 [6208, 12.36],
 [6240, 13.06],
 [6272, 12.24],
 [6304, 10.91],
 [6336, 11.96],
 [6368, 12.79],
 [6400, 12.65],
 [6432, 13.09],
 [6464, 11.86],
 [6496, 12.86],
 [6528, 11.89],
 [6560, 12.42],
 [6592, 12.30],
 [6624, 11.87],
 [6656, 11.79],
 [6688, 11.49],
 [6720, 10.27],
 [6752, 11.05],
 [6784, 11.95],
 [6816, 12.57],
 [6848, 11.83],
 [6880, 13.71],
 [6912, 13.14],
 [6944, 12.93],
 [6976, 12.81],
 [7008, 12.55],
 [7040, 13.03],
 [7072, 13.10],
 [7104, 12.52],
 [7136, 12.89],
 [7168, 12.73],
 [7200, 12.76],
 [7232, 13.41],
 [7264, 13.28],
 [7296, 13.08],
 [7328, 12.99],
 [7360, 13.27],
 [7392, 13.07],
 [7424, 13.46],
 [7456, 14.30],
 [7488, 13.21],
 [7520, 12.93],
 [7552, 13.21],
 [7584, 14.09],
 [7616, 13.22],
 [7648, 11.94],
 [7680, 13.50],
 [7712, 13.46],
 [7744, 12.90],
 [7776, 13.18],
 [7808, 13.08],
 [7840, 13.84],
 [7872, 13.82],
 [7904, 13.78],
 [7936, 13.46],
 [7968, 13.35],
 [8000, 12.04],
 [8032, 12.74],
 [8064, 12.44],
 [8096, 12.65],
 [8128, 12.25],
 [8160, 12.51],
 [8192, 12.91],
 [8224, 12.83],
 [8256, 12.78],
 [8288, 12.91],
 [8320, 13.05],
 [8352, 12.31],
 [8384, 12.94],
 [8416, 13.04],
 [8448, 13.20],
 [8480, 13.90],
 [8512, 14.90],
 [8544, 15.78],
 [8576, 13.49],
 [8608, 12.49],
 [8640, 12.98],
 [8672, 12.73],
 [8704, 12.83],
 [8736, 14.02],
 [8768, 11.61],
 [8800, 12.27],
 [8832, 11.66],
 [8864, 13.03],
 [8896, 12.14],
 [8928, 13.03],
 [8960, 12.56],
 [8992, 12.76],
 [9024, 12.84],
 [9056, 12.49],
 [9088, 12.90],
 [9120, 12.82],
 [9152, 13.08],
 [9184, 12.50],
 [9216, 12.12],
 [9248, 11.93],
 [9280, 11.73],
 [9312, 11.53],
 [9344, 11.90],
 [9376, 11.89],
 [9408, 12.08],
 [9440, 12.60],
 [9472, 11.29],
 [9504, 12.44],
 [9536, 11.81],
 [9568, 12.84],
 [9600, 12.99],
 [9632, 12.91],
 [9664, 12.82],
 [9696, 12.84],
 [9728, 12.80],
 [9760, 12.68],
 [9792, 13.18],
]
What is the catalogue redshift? 0.298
